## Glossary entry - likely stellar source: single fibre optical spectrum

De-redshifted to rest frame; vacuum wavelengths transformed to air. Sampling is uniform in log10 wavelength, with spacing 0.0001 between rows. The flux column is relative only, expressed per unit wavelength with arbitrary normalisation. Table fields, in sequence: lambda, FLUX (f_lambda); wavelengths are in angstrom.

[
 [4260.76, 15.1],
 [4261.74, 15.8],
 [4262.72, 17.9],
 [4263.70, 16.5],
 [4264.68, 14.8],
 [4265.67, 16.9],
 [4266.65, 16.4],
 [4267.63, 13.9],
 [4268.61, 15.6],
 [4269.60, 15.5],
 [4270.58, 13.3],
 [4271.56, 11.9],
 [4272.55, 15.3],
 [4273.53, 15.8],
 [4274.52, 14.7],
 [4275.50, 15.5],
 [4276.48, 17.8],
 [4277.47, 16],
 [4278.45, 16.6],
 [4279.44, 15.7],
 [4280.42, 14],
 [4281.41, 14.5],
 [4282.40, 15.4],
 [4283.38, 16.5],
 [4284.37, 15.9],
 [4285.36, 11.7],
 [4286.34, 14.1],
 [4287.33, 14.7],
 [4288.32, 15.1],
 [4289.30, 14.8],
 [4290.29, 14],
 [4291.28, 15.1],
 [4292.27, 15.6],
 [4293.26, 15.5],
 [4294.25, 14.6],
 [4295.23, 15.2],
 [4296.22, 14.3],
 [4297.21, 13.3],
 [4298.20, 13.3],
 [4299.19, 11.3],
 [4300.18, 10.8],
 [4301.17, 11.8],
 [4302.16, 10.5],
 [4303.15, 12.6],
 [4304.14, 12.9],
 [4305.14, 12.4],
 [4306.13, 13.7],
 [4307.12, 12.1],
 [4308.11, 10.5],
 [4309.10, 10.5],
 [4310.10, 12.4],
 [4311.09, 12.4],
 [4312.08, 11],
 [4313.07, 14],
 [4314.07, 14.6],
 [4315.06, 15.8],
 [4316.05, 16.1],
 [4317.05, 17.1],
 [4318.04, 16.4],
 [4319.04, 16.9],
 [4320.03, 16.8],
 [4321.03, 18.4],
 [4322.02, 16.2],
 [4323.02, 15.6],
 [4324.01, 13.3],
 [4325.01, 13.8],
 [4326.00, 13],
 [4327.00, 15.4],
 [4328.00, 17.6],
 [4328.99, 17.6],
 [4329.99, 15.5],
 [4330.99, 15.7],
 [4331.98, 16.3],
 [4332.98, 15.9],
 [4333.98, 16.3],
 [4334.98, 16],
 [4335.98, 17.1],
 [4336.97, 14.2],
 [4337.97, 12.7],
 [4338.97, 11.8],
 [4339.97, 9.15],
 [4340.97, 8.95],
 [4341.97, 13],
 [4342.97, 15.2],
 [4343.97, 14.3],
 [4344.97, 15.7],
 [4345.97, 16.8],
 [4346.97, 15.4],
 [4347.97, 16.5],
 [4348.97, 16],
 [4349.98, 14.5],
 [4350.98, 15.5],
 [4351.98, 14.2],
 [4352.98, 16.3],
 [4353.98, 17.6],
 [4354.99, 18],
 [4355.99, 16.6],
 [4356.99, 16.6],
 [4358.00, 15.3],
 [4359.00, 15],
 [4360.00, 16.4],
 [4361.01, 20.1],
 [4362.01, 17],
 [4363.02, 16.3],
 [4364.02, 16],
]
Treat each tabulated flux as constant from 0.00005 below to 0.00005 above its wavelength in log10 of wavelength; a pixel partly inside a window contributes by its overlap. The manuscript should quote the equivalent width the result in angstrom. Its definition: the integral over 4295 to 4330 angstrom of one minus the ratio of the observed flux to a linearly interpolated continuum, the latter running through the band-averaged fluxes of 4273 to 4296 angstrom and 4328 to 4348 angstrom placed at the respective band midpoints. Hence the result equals 2.2 angstrom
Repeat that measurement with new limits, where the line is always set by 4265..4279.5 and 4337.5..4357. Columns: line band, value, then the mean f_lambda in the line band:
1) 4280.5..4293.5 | 0.4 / 14.8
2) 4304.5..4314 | 1.8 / 12.2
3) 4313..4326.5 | -0.6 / 15.6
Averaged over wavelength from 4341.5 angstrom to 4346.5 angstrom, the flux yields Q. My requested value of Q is 15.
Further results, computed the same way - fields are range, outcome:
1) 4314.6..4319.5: 16.4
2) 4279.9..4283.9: 15.1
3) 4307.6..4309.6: 10.5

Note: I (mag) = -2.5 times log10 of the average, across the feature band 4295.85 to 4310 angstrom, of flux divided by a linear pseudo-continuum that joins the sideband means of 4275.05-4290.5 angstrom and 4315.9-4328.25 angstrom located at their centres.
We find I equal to 0.267 mag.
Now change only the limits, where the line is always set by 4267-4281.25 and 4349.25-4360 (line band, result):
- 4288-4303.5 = 0.13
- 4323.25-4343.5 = 0.09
